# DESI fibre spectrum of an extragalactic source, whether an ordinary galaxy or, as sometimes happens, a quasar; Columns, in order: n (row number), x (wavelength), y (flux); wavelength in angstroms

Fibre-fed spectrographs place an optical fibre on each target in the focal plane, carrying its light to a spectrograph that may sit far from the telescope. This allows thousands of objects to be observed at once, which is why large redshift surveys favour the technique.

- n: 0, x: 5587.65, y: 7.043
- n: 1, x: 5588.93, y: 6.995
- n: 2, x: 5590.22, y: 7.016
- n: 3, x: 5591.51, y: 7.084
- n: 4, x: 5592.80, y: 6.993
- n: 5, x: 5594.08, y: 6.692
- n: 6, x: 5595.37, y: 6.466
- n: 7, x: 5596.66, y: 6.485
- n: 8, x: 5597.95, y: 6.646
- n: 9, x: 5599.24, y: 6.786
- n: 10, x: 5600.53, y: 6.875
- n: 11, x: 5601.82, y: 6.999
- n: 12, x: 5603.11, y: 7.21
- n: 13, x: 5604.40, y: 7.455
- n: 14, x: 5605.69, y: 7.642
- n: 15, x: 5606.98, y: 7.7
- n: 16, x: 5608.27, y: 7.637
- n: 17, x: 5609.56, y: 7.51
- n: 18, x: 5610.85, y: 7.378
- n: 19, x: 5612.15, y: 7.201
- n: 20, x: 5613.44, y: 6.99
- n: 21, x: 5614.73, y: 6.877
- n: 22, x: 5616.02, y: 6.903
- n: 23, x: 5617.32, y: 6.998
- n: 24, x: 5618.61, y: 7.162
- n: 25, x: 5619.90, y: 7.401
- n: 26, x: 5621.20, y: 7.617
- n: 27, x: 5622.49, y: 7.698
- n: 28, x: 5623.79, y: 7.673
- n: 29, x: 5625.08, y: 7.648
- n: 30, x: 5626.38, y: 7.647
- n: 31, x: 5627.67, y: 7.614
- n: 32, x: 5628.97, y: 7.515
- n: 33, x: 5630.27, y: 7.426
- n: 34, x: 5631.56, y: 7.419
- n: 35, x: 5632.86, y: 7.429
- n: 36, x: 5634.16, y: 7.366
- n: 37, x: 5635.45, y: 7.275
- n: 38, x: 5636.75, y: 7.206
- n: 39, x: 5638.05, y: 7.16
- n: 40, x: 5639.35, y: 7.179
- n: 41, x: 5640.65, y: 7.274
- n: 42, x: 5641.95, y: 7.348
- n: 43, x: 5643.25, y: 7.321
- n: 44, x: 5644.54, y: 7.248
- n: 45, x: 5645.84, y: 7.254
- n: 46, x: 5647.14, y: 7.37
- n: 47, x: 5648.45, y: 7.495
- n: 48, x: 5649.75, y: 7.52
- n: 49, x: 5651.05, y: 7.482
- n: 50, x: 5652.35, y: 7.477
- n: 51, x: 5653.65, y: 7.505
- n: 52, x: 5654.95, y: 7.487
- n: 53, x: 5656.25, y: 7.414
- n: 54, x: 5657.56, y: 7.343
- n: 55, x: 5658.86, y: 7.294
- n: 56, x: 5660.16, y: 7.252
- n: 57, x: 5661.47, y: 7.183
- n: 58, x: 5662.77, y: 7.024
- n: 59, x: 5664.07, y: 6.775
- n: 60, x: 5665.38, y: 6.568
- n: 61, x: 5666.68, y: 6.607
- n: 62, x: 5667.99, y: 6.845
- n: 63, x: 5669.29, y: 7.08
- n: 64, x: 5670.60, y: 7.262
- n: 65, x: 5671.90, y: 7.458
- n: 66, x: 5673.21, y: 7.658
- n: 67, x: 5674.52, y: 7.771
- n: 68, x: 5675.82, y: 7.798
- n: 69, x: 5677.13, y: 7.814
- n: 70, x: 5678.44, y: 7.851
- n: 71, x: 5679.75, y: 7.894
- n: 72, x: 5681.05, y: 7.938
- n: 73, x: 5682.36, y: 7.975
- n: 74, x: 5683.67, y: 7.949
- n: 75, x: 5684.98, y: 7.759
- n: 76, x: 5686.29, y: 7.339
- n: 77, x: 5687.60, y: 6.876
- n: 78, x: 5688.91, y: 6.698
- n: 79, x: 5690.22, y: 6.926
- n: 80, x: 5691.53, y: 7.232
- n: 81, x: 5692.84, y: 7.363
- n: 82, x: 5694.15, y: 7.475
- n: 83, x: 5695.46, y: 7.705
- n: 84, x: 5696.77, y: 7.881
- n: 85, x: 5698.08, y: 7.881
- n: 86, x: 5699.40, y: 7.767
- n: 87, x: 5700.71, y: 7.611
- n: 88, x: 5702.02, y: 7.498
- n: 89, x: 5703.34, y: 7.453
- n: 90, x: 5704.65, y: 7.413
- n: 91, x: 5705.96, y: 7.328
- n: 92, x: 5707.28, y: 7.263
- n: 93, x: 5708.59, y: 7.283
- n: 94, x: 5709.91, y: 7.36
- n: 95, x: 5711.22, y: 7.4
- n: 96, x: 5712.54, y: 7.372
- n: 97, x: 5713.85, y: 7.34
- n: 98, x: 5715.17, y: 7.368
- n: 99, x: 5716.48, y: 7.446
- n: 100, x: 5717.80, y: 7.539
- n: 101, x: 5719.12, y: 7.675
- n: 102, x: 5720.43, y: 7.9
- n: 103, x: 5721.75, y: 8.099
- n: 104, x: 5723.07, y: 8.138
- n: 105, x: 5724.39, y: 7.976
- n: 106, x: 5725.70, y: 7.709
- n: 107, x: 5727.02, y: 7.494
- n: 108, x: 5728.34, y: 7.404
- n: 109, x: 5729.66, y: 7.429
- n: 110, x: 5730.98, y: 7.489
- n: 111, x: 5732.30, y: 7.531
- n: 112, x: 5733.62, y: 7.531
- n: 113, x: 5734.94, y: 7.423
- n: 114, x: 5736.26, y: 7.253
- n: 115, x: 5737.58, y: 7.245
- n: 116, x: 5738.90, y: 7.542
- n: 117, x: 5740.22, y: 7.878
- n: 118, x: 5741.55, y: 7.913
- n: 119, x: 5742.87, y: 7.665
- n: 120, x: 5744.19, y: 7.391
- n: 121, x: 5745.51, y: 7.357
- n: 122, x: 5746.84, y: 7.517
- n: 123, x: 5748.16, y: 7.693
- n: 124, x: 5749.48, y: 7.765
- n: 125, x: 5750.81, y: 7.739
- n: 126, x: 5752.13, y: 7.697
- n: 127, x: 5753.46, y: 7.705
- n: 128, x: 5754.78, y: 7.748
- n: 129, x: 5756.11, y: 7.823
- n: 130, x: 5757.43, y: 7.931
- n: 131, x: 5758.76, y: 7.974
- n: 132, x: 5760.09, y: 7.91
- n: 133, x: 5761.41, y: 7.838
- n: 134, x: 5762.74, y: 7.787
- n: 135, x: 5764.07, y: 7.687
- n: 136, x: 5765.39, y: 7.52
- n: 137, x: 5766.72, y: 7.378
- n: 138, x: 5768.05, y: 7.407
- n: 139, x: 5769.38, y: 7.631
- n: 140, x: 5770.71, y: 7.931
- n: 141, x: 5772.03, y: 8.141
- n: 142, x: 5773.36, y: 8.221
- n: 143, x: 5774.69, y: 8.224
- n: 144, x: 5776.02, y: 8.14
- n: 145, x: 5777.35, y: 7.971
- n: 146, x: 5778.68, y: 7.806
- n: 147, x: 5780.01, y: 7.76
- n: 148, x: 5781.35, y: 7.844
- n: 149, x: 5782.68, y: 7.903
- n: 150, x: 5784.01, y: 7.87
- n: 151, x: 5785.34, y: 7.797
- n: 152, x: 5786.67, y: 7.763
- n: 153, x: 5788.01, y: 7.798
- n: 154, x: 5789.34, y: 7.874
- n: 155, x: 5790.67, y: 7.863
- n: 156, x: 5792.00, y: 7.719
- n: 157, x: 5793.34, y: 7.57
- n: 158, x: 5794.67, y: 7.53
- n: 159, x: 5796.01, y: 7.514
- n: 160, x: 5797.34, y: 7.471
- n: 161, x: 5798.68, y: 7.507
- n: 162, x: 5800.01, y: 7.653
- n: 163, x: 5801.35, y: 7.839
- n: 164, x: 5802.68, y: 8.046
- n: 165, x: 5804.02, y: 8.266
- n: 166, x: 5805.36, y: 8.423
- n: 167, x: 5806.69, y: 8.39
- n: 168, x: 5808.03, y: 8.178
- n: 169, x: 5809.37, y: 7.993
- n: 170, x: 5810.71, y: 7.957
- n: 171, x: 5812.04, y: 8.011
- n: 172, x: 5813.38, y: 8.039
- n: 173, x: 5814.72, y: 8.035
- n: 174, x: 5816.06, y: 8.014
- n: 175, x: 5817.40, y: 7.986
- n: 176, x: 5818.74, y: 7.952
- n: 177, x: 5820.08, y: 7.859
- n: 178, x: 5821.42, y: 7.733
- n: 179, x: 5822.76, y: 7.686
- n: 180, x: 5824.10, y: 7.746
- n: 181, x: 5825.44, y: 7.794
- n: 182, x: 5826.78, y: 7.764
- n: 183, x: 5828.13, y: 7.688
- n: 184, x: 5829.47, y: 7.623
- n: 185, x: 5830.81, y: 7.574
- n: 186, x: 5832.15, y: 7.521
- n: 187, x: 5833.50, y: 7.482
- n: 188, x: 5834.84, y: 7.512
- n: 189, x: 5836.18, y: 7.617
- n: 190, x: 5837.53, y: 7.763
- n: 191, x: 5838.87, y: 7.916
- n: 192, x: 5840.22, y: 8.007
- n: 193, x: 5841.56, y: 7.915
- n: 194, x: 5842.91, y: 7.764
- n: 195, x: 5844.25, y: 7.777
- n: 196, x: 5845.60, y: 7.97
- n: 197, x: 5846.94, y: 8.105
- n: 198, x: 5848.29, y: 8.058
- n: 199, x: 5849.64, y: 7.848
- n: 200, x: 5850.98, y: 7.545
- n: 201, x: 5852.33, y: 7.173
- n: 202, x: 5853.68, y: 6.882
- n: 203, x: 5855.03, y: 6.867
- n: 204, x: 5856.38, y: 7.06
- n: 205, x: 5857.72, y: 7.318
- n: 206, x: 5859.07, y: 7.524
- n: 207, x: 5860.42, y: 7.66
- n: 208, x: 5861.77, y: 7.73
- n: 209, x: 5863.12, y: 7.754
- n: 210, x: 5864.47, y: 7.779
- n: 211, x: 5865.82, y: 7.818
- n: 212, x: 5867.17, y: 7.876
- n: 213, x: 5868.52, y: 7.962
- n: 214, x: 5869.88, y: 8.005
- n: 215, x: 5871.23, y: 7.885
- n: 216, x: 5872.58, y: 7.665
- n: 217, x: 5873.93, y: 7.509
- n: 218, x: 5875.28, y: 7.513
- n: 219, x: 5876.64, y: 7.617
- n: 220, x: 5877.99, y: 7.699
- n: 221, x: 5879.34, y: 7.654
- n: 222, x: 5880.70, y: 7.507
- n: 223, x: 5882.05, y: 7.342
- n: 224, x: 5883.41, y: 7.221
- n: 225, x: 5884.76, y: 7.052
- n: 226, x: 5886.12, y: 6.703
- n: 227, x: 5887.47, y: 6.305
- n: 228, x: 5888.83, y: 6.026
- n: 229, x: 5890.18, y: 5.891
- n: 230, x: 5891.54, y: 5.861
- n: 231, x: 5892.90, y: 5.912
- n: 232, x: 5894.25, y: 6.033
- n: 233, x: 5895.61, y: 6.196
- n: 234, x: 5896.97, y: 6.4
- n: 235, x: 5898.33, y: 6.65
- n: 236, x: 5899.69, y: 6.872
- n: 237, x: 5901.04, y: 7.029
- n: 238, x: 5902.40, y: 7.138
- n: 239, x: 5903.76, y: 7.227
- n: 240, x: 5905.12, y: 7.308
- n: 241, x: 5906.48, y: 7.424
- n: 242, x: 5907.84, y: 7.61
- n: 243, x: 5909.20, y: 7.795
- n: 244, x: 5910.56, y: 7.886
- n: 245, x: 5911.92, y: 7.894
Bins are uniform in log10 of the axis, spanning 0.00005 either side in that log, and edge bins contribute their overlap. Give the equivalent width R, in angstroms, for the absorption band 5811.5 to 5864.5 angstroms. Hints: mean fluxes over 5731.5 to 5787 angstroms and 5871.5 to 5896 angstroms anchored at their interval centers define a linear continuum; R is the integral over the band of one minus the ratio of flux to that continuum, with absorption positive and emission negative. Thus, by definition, -3.6 angstroms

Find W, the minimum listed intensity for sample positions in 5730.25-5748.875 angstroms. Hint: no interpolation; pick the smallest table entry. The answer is 7.245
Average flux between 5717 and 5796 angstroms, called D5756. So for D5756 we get 7.73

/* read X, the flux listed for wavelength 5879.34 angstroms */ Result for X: 7.654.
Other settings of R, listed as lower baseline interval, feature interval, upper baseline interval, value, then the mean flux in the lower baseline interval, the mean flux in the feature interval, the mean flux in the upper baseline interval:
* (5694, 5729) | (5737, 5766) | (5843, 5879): -0.37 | 7.59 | 7.7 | 7.64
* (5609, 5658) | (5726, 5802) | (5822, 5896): -3.17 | 7.36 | 7.7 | 7.42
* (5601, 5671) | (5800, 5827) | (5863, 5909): -3.01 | 7.3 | 7.98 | 7.13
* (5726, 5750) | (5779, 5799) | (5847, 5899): -0.85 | 7.53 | 7.72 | 7.21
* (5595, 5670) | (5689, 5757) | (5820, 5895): -2.12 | 7.25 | 7.56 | 7.44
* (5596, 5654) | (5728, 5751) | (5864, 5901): -1.08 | 7.31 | 7.54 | 7.07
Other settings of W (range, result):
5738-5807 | 7.357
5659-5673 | 6.568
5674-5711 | 6.698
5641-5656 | 7.248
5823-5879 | 6.867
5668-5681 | 7.08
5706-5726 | 7.263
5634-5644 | 7.16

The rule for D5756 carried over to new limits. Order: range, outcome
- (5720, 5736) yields 7.66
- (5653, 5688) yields 7.4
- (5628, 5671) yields 7.26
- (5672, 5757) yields 7.58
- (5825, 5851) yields 7.77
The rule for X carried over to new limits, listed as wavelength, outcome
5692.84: 7.363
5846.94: 8.105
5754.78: 7.748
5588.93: 6.995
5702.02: 7.498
